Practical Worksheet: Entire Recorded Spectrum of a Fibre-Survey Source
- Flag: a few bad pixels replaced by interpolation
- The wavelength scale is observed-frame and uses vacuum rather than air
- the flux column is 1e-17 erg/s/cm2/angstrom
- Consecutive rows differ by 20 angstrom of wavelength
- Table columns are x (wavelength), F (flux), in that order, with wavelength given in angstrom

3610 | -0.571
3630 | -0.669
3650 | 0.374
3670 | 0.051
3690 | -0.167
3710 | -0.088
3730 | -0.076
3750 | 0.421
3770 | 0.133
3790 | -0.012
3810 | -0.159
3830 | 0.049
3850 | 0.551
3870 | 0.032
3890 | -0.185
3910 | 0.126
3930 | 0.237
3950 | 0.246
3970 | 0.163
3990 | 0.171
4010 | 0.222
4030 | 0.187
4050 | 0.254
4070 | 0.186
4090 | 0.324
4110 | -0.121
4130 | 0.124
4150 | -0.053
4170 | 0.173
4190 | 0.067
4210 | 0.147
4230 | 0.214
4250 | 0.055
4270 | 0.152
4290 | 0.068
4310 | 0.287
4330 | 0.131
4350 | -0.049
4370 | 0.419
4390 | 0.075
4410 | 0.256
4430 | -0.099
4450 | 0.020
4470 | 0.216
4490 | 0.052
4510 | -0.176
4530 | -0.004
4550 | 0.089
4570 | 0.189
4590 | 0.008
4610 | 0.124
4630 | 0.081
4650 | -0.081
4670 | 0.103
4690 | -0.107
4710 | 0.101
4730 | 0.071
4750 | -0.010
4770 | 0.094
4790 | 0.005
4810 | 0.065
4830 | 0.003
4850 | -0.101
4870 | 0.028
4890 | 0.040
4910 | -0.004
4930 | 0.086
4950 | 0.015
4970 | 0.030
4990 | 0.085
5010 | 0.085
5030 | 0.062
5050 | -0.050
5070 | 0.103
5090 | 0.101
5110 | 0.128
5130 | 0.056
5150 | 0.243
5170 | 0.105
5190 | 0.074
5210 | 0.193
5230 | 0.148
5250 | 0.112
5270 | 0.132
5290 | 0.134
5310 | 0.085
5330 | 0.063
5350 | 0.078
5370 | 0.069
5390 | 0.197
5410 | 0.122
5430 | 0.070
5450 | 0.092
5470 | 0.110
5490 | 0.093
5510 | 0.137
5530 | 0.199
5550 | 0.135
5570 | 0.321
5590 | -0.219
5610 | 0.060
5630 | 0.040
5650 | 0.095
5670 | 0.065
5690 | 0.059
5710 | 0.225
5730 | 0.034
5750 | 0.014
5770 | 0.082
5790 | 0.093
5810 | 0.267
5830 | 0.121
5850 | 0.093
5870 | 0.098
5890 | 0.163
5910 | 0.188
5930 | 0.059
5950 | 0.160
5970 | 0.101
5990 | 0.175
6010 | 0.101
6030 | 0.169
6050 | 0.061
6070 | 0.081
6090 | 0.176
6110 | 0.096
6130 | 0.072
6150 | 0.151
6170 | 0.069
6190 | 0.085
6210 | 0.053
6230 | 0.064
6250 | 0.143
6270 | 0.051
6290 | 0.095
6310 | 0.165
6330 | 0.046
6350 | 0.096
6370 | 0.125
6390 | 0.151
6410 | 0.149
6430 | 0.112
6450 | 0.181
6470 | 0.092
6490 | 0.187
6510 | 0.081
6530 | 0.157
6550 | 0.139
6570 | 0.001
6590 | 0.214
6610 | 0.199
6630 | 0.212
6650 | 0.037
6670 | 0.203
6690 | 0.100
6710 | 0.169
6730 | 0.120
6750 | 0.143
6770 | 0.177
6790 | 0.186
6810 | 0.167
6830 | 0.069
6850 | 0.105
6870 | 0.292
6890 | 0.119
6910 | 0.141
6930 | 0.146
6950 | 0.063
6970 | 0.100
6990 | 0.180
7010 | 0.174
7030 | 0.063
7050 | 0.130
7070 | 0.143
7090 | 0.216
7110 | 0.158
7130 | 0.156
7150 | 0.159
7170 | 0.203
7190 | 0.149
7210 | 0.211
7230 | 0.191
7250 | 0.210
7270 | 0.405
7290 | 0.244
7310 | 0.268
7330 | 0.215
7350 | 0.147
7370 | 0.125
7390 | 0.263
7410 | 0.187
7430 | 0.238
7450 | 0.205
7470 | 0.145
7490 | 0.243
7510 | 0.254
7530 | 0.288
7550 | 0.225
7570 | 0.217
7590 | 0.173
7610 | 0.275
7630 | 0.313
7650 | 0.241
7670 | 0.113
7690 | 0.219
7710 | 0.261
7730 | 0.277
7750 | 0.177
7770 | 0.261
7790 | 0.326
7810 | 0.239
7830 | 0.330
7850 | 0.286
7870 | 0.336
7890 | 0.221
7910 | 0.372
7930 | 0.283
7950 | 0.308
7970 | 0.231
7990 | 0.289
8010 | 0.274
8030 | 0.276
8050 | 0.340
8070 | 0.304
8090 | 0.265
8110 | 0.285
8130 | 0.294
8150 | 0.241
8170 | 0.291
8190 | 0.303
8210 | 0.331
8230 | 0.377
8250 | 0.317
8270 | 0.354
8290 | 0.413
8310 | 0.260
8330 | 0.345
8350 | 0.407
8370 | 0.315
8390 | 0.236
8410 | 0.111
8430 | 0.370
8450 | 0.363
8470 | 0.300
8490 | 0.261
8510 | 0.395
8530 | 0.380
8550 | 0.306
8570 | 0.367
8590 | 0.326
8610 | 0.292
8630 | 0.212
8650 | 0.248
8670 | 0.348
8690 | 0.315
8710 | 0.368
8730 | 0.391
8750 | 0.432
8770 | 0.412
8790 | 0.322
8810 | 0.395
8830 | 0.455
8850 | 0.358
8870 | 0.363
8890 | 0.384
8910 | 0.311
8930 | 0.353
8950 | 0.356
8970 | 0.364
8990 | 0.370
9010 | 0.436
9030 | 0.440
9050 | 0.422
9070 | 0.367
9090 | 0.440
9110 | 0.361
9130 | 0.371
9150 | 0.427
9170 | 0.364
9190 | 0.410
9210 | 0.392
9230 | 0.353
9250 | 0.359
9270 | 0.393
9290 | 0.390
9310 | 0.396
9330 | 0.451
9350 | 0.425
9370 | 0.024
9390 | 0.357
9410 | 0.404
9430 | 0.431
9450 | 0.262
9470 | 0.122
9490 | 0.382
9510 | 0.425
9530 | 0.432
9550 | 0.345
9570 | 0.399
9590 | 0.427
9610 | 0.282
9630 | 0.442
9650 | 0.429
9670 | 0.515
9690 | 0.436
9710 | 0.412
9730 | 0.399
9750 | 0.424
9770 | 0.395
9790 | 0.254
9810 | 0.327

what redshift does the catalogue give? 0.95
